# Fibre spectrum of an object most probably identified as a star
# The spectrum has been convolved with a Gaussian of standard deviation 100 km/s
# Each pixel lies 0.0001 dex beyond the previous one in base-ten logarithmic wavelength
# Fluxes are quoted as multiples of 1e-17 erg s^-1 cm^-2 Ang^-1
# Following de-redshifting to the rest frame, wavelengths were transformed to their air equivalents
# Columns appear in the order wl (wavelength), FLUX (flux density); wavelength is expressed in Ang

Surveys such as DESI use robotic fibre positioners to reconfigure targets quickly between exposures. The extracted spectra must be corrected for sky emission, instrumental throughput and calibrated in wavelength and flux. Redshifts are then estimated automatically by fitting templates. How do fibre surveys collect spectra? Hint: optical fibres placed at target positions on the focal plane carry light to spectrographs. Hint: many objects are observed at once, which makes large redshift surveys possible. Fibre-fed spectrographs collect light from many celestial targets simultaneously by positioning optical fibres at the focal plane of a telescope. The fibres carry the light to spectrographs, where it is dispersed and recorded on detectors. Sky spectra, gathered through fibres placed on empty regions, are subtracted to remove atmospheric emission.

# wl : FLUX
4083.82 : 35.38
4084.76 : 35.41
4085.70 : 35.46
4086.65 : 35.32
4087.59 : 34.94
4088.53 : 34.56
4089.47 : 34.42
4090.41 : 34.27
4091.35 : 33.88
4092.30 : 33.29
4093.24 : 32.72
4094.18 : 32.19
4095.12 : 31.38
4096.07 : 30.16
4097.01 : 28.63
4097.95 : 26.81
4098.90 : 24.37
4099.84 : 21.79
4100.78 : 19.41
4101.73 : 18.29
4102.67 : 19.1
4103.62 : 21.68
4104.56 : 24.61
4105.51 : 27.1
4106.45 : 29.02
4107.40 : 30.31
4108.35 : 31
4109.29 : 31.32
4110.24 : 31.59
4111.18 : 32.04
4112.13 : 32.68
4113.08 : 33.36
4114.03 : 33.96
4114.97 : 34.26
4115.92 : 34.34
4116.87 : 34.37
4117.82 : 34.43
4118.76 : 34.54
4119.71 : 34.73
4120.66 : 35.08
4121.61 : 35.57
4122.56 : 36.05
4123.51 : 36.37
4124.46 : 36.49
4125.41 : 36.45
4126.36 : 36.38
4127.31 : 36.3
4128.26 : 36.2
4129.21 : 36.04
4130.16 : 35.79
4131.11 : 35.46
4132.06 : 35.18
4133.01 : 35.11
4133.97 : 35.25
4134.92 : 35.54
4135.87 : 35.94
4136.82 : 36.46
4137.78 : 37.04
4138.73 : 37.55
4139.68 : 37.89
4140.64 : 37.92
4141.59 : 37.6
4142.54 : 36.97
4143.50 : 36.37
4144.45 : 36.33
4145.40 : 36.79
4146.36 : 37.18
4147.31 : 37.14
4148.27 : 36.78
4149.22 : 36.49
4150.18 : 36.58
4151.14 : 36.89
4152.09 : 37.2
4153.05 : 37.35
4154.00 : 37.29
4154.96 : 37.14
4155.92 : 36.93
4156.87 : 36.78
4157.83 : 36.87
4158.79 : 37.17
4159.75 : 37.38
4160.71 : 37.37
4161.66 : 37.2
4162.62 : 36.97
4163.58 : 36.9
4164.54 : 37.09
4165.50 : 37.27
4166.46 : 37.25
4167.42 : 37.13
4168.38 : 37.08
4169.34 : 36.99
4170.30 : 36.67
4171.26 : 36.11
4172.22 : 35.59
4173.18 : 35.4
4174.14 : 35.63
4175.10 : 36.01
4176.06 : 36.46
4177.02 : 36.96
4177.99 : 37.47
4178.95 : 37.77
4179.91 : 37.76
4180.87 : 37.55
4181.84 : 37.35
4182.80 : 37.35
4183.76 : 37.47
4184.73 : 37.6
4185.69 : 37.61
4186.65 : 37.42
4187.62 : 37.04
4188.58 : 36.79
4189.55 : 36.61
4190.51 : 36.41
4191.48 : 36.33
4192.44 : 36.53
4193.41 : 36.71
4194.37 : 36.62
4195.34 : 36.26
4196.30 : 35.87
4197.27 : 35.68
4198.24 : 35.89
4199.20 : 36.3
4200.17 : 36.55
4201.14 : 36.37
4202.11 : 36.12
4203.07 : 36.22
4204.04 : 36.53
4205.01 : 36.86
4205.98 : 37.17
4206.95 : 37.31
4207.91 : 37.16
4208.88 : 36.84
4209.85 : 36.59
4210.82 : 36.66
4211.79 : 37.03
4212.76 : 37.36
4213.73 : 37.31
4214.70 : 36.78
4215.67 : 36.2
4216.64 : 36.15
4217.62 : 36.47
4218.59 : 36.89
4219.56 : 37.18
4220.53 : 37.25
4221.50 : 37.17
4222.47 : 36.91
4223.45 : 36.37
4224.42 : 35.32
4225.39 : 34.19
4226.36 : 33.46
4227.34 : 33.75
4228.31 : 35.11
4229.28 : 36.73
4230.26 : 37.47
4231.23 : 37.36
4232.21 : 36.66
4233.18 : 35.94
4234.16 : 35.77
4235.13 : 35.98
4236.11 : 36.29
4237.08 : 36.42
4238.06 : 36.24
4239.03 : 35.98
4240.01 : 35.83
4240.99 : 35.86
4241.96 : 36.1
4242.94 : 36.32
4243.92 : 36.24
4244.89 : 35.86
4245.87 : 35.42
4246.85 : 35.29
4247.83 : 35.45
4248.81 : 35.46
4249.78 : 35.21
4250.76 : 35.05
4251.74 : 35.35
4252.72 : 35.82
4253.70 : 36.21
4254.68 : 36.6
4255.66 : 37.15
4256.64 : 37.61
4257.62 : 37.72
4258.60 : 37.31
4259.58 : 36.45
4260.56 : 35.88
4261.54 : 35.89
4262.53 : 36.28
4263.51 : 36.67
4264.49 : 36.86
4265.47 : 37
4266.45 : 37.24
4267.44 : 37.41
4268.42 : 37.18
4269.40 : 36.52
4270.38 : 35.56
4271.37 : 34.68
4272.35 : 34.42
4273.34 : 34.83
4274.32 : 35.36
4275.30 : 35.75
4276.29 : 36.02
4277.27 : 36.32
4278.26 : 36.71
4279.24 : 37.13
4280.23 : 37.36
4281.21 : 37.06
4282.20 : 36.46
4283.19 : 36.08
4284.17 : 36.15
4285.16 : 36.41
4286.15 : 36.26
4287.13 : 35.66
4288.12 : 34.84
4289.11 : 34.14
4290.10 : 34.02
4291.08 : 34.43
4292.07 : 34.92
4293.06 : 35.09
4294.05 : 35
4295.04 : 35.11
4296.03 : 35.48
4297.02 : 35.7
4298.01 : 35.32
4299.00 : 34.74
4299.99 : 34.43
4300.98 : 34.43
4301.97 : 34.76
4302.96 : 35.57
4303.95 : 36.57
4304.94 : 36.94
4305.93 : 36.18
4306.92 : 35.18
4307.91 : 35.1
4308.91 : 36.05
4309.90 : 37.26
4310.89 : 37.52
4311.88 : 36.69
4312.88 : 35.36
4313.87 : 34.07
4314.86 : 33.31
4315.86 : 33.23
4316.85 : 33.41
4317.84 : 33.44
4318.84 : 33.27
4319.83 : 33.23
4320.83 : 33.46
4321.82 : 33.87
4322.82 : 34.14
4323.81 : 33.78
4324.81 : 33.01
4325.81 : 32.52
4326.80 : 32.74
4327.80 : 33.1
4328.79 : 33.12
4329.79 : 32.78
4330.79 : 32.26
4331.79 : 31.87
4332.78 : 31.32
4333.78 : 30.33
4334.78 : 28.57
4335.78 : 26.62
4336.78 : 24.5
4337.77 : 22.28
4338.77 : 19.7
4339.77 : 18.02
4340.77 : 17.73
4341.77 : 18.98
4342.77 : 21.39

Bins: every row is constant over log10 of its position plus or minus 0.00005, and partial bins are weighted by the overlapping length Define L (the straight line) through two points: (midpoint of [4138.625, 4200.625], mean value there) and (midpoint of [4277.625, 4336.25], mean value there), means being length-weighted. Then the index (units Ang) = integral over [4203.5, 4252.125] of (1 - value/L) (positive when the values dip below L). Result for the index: -0.5 Ang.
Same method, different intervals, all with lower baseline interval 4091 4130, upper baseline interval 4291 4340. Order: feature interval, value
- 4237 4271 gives -3.9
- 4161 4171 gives -1.7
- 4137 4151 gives -2.4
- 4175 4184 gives -1.5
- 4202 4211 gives -1.3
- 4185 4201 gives -2.3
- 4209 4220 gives -1.6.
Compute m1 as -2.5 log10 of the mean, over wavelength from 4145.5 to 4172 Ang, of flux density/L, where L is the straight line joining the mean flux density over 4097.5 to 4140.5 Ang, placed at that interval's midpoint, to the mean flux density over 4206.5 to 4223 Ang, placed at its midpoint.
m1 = -0.08 mag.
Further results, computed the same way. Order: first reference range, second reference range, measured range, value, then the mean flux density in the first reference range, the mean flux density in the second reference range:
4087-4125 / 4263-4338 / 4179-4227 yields -0.12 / 30.9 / 34.5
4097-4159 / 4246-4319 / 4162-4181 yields -0.08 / 33.7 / 35.7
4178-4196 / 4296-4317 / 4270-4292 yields 0.00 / 37.1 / 35.4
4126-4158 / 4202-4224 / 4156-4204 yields 0.00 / 36.6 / 36.8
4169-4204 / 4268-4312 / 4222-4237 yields 0.01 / 36.7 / 35.7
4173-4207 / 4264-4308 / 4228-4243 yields 0.00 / 36.7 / 35.8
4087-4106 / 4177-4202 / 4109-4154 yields -0.14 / 28.2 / 36.8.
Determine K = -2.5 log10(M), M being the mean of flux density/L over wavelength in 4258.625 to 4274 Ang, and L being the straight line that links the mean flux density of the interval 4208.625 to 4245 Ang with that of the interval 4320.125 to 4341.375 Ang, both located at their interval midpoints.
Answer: -0.08 mag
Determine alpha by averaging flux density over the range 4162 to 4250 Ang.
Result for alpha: 36.5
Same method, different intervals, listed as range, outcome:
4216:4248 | 36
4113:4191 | 36.5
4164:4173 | 36.7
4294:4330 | 34.6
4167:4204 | 36.7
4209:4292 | 36.1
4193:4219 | 36.6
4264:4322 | 35.5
